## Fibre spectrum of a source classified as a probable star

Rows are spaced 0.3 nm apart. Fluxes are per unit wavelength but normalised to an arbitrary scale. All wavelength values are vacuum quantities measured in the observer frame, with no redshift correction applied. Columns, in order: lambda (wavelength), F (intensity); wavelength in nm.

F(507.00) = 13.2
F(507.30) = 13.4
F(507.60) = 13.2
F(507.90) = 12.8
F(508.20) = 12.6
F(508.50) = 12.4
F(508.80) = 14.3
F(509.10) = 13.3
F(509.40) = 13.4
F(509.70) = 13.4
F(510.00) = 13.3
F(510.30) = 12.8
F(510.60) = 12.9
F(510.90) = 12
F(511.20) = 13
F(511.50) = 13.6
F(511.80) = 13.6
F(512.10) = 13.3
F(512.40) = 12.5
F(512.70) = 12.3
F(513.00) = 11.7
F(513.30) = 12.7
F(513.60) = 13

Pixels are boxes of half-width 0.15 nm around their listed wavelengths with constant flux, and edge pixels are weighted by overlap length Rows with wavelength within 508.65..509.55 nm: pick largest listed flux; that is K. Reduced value 14.3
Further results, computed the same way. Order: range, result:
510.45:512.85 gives 13.6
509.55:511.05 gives 13.4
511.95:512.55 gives 13.3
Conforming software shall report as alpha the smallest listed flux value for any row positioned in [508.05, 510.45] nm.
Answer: 12.4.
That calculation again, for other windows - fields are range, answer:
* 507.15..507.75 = 13.2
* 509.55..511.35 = 12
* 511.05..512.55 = 12.5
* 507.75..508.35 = 12.6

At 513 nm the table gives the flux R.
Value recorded 11.7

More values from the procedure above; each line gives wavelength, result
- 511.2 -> 13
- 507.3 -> 13.4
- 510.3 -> 12.8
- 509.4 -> 13.4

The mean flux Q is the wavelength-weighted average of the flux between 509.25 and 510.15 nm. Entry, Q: 13.4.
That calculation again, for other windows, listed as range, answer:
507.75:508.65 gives 12.6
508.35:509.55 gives 13.4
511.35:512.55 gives 13.2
